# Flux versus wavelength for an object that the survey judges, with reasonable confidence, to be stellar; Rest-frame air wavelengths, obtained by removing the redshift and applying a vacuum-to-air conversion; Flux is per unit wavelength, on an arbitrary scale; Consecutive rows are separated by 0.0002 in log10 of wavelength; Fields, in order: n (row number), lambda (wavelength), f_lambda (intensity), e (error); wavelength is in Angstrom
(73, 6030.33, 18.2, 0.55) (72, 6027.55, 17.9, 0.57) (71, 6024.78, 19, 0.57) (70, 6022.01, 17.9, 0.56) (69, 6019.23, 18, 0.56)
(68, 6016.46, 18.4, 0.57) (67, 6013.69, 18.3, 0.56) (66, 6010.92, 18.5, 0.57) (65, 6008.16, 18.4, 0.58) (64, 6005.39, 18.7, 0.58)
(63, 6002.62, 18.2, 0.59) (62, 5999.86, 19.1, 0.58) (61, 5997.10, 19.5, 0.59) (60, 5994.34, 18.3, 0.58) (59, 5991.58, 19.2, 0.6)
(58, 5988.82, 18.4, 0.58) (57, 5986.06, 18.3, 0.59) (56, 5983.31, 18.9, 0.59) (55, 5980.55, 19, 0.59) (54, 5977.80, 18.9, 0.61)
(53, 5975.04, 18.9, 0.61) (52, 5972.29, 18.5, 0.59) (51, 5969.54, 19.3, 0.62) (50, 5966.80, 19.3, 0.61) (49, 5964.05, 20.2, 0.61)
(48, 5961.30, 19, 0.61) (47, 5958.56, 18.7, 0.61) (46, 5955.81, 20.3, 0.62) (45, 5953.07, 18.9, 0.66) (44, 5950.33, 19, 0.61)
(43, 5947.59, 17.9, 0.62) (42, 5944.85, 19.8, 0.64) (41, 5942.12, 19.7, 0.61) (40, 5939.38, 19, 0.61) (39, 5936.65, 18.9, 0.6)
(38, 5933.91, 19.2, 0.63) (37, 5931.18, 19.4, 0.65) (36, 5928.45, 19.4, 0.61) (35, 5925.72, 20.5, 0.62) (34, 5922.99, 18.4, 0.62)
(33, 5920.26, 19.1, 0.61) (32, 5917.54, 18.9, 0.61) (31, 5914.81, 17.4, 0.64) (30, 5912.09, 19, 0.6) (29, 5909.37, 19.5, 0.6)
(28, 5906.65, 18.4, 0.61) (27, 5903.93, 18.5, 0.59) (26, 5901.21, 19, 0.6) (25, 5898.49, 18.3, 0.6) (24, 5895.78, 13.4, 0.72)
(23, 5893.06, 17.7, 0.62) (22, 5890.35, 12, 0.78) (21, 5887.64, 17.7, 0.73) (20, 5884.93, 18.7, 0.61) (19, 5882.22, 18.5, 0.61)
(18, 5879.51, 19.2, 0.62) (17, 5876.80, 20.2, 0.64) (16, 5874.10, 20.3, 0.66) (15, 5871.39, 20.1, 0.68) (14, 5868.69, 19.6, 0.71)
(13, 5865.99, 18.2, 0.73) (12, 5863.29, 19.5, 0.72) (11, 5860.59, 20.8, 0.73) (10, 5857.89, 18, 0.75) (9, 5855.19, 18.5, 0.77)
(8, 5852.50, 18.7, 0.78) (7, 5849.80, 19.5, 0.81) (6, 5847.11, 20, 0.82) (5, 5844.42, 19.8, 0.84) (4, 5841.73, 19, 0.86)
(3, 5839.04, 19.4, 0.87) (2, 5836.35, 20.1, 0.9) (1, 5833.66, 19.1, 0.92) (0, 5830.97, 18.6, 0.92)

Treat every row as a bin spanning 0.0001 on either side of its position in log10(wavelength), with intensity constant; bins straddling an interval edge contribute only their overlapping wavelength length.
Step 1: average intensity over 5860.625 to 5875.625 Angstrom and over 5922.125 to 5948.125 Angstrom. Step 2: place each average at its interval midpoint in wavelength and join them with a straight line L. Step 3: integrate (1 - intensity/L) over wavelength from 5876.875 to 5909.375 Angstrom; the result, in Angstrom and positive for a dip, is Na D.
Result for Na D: 3.2 Angstrom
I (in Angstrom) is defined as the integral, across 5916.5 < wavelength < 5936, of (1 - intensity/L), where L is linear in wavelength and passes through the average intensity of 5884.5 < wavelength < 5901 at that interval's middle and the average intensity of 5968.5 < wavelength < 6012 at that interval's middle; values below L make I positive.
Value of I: -2.4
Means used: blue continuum 16.4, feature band 19.3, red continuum 18.8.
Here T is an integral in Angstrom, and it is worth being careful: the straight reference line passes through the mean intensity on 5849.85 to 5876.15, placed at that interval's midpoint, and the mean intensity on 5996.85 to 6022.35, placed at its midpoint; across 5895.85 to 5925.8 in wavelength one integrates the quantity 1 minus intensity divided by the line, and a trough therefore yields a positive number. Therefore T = 0.85 Angstrom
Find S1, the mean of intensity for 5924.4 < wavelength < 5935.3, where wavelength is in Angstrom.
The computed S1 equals 19.6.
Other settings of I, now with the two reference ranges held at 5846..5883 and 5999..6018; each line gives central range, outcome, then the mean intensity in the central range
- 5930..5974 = -0.8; 19.2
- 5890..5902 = 1.8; 16.3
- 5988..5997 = -0.1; 18.8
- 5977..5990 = 0.0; 18.7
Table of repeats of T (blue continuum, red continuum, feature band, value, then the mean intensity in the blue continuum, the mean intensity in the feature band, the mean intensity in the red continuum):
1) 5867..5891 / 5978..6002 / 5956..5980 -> -0.5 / 18.7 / 19.2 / 18.8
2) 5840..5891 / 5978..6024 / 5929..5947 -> -0.5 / 19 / 19.3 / 18.6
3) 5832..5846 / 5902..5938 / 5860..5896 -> 1.6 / 19.5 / 18.4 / 19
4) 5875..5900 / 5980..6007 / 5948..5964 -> -0.8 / 17.4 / 19.2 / 18.7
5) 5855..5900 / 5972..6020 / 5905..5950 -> -1.5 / 18.3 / 19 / 18.6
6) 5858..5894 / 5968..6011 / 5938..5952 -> -0.3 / 18.6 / 19.1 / 18.8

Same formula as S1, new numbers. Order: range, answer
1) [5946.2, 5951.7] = 18.4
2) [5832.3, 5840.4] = 19.5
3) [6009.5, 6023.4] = 18.2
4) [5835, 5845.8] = 19.6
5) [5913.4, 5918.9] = 18.2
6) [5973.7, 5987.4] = 18.8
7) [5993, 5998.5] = 18.9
